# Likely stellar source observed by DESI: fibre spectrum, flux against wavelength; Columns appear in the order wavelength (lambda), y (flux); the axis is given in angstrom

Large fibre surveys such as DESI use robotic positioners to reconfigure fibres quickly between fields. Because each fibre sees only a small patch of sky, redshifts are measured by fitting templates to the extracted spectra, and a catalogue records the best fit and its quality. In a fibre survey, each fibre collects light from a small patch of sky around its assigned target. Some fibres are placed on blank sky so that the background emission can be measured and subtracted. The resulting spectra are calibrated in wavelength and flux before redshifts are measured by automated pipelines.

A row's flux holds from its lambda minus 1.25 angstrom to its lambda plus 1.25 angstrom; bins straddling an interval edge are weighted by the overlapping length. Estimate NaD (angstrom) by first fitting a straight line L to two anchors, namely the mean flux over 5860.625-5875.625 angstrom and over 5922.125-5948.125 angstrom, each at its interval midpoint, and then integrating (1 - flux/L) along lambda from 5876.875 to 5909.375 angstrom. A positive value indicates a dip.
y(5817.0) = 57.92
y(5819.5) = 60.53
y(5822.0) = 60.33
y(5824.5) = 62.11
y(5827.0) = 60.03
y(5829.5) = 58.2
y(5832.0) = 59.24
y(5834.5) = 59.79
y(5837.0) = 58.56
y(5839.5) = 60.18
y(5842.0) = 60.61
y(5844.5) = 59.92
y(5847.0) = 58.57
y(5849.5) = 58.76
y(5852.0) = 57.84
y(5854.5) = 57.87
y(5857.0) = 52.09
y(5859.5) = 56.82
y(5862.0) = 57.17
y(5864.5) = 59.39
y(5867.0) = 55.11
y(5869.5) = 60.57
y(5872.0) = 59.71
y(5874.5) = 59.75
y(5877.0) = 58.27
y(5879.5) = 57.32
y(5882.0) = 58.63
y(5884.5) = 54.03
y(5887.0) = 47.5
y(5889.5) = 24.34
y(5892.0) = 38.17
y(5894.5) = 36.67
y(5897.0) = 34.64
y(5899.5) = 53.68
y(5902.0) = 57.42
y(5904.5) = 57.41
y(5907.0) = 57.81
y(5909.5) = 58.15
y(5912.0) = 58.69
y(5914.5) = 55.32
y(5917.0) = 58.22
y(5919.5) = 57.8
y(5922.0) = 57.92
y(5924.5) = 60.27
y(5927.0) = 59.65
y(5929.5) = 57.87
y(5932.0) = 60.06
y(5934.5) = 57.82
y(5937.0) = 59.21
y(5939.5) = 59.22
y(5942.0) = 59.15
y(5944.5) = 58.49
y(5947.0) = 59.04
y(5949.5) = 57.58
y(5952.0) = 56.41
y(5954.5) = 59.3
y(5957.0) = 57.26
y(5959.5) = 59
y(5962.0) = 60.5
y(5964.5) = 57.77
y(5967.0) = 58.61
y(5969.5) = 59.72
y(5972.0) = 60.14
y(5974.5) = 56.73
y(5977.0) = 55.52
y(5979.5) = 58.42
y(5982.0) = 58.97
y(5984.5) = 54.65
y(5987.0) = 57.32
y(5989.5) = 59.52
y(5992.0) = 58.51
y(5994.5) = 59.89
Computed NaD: 5.4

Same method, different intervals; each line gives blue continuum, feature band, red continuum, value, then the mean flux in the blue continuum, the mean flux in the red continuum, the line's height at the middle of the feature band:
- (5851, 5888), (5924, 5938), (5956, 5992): -0.35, 56.9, 58.2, 57.6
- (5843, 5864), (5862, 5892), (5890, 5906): -1.27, 57.5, 45.5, 51.1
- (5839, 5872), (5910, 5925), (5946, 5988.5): 0.04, 58.1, 58.1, 58.1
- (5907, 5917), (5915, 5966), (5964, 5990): -0.78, 57.5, 57.9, 57.7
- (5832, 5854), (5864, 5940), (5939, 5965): 5.68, 59.2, 58.5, 58.8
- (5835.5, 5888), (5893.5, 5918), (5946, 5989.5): 2.08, 57.6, 58.1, 57.8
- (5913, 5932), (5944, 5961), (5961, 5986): 0.00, 58.3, 58.1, 58.2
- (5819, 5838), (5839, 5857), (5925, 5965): 0.32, 59.8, 58.7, 59.6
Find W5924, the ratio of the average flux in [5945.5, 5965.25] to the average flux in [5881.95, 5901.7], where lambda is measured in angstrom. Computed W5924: 1.35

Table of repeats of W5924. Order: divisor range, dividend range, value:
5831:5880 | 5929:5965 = 1.00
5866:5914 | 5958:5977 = 1.13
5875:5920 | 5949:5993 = 1.13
